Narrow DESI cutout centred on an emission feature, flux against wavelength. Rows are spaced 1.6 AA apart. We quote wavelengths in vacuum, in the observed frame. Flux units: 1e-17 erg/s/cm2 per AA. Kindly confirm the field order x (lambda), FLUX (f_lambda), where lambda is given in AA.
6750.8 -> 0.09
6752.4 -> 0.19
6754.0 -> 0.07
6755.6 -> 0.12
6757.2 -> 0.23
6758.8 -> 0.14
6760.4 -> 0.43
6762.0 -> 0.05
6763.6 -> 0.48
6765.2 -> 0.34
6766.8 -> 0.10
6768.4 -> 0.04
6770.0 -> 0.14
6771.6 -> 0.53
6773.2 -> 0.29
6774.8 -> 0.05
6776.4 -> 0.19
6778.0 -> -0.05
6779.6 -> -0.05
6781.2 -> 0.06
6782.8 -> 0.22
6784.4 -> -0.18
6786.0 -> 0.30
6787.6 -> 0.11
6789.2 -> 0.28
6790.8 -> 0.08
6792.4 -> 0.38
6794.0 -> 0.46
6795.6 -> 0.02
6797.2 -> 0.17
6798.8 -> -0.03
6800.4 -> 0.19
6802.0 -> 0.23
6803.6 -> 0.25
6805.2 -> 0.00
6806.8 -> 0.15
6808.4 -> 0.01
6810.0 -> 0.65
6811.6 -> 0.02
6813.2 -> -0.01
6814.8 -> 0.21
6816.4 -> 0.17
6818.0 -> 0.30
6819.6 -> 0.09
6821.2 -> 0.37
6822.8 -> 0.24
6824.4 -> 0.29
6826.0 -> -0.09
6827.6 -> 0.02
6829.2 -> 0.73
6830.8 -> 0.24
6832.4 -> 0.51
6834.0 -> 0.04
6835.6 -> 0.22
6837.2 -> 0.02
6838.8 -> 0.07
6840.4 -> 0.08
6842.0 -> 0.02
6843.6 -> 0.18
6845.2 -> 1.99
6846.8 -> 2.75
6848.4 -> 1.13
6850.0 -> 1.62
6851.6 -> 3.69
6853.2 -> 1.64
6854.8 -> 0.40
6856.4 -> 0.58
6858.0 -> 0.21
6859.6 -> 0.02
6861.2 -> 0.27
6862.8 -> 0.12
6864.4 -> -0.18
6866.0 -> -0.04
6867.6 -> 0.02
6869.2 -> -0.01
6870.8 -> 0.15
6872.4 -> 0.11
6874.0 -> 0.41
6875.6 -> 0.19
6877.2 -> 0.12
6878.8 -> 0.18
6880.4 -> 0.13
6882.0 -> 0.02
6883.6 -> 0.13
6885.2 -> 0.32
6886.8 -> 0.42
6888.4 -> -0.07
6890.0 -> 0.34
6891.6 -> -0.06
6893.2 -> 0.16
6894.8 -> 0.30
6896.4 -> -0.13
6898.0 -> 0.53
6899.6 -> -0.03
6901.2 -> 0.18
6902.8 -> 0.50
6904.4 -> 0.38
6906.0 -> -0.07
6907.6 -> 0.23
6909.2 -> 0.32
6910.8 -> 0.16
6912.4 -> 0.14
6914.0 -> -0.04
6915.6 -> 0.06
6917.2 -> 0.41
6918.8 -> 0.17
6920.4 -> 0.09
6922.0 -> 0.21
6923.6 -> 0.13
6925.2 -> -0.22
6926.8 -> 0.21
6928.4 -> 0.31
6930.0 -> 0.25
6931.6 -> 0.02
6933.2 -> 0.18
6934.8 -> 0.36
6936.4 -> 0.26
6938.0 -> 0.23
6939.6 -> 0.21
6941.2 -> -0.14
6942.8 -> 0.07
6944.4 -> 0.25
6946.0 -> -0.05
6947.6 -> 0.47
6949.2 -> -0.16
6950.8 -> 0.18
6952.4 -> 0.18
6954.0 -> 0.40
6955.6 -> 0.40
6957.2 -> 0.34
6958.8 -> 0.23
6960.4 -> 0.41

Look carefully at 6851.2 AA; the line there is [O II]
